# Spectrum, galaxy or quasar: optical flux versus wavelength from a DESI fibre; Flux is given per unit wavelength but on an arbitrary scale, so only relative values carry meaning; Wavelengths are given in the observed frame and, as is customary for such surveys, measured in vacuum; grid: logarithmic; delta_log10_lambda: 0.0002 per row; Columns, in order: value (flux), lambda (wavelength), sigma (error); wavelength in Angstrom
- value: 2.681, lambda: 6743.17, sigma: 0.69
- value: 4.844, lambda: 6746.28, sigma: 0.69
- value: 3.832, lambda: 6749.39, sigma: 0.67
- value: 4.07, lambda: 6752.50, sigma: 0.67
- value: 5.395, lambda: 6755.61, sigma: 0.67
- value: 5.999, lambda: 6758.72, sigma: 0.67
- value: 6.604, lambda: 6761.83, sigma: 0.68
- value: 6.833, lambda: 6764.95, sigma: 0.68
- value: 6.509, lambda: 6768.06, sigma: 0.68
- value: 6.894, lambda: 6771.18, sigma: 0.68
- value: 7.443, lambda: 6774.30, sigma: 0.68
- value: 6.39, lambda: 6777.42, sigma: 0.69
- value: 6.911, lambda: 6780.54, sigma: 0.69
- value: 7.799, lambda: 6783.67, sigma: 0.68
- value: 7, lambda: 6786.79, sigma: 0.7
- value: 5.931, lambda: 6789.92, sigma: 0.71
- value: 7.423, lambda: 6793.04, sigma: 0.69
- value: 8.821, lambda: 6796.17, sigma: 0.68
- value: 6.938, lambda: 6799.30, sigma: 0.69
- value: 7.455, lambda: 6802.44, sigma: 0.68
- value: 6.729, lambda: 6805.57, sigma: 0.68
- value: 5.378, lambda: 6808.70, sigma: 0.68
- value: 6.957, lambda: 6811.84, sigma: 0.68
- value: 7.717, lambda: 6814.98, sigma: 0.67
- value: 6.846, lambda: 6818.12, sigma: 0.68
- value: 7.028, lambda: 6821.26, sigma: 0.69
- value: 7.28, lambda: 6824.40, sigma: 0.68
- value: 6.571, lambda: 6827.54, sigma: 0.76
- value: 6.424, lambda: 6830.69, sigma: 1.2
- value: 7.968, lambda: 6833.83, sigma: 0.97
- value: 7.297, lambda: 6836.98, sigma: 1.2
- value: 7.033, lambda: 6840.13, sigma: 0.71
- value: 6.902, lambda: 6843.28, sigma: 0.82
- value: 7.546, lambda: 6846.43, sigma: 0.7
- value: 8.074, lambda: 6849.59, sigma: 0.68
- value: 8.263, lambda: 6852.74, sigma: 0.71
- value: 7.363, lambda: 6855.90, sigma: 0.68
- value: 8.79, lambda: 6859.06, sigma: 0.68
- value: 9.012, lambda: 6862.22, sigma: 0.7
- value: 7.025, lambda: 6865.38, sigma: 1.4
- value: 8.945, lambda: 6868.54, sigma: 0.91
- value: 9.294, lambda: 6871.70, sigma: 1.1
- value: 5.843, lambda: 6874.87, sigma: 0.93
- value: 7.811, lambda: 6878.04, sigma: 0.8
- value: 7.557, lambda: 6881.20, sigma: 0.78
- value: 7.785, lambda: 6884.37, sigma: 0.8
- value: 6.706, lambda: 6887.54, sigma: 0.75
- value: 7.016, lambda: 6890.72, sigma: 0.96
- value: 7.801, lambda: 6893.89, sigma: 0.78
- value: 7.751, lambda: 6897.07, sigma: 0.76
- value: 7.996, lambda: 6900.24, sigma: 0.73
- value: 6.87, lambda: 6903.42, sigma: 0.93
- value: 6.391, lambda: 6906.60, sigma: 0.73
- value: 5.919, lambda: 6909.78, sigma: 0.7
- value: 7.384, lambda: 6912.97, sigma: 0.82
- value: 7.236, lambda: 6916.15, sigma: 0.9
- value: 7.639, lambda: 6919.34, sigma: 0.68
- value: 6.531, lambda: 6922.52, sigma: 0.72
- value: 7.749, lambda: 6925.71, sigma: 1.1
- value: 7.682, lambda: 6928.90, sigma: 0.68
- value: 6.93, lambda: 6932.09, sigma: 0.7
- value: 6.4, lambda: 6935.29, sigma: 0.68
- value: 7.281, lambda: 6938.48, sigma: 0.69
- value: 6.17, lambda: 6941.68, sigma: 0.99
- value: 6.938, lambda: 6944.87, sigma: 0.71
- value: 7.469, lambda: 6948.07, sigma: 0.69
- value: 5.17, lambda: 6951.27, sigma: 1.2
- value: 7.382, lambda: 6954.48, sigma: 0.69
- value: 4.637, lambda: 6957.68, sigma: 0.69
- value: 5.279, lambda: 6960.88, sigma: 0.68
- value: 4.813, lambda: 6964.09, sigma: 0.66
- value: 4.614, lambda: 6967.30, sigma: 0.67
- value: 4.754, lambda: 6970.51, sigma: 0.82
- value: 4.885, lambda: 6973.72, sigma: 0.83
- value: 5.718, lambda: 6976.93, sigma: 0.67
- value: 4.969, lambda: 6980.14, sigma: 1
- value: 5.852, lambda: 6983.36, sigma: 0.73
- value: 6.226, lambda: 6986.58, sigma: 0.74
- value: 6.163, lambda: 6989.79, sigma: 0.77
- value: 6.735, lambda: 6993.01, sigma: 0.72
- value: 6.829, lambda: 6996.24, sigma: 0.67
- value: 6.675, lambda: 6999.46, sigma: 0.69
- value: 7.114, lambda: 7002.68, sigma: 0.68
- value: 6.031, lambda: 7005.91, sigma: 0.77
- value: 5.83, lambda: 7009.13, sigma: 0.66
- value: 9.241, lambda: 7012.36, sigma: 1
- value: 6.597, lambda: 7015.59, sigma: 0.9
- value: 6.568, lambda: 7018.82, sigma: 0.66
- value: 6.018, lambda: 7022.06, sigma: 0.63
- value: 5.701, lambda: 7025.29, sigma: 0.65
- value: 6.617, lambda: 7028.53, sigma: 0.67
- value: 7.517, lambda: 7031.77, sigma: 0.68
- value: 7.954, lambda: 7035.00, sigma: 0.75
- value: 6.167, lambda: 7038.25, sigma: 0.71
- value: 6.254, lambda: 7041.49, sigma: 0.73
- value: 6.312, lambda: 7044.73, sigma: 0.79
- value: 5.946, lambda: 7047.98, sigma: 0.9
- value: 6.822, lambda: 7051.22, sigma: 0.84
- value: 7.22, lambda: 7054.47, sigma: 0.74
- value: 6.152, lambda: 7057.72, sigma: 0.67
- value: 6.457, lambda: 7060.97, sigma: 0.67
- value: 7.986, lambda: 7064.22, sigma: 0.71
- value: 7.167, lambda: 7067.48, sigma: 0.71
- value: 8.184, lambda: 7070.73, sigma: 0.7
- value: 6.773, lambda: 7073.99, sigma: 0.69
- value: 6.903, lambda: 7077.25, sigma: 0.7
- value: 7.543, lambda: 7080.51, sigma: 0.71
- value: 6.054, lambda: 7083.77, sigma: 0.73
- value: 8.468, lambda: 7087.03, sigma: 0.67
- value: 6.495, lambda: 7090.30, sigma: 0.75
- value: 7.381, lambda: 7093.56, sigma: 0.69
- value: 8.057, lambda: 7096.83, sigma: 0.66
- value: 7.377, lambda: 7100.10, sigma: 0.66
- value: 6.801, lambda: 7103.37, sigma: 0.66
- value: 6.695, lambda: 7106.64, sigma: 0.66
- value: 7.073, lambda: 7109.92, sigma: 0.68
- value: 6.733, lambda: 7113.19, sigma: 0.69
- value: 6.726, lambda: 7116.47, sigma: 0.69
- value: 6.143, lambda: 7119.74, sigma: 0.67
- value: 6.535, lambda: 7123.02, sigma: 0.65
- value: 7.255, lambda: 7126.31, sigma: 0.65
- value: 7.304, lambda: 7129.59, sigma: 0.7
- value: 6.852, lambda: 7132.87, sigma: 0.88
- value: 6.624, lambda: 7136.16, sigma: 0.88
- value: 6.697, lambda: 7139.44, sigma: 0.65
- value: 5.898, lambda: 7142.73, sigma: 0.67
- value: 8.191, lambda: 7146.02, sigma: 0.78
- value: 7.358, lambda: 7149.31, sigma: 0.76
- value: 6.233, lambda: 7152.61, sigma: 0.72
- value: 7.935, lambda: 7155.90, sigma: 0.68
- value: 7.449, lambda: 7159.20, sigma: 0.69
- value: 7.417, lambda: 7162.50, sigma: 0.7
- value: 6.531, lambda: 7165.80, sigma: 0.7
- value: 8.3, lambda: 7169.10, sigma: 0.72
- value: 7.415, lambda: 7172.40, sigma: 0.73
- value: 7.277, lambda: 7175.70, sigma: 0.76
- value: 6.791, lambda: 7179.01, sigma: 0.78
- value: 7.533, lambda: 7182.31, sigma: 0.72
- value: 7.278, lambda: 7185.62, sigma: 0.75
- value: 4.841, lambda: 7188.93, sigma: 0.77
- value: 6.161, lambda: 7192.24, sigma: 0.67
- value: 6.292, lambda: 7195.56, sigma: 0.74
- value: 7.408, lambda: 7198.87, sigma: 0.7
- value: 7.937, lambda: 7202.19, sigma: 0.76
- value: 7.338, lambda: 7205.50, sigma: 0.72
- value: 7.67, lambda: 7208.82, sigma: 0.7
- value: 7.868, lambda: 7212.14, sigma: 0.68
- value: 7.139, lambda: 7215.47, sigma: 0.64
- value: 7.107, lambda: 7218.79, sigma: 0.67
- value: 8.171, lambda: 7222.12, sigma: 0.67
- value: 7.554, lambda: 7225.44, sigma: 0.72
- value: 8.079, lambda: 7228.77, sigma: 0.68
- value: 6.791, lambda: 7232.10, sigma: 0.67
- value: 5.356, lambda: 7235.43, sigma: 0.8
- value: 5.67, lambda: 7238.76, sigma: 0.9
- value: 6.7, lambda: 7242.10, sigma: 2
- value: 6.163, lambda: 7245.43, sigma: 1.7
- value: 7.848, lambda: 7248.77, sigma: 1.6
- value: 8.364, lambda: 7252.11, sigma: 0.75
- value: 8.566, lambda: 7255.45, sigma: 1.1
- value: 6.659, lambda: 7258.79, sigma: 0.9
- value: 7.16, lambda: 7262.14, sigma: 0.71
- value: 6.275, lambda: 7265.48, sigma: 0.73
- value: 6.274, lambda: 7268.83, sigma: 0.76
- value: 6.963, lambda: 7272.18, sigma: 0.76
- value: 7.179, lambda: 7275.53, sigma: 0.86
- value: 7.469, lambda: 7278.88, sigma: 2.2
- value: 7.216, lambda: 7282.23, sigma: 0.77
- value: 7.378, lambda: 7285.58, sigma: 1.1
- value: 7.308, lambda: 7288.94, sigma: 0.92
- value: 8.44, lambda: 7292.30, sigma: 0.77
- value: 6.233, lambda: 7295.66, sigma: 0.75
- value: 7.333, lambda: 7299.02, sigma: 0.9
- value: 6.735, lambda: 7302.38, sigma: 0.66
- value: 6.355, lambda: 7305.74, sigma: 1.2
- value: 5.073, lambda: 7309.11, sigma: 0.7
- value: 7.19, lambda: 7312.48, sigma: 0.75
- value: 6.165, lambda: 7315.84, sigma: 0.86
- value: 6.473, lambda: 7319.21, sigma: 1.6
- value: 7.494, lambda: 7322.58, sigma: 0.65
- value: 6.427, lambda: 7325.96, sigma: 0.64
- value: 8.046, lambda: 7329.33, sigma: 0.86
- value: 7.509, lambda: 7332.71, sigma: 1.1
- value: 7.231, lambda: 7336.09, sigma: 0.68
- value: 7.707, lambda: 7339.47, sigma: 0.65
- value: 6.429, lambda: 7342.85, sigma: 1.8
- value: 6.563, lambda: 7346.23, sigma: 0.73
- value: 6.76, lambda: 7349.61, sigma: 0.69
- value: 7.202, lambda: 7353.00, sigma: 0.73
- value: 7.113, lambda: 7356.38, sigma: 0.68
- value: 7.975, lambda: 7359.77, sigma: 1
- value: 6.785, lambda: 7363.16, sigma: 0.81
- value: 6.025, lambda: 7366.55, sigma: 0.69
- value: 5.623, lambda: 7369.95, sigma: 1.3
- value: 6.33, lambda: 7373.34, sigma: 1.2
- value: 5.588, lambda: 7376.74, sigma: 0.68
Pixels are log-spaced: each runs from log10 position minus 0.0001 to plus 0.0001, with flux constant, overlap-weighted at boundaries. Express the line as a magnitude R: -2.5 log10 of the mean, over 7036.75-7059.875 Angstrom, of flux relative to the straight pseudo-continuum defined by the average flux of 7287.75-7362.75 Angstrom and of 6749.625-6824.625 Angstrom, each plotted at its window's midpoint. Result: 0.070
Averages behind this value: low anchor 6.71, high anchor 6.98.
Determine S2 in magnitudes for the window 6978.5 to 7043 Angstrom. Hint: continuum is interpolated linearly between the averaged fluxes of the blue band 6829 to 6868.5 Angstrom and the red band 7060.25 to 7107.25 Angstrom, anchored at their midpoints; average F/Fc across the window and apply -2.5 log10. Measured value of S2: 0.130 mag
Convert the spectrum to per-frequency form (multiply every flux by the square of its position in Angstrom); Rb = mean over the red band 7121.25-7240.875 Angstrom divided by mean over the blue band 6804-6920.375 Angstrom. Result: 1.05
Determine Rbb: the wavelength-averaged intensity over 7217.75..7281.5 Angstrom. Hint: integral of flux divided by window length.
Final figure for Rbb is 7.07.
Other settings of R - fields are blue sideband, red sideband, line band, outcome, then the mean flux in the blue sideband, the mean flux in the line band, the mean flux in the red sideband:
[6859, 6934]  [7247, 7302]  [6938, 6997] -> 0.26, 7.45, 5.85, 7.28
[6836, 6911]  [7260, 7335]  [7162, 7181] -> -0.03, 7.55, 7.29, 6.94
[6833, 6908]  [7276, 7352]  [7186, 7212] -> 0.04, 7.63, 6.89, 6.98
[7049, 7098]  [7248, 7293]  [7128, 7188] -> 0.01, 7.15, 7.14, 7.33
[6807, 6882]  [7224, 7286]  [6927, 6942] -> 0.06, 7.45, 6.97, 7.03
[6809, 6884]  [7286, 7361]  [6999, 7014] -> 0.05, 7.51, 7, 6.99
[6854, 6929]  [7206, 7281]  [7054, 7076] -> 0.03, 7.5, 7.13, 7.14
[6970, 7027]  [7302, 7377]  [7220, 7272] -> -0.07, 6.25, 7.04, 6.75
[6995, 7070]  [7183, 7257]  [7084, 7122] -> -0.02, 6.76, 7.04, 7.11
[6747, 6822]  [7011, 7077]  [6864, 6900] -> -0.14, 6.6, 7.61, 6.87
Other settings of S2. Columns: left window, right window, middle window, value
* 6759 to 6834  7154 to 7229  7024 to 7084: 0.05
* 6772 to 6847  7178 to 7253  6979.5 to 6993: 0.18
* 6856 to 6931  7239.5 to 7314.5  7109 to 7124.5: 0.09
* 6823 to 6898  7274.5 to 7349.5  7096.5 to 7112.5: 0.02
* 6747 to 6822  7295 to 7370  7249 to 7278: -0.06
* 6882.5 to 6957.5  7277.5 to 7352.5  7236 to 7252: 0.05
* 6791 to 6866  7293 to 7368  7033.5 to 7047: 0.09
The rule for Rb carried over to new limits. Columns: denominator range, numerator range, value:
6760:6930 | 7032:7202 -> 1.04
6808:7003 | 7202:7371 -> 1.14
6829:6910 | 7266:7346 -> 1.05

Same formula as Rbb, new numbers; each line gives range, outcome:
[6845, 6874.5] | 8.16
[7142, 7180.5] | 7.27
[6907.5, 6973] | 6.38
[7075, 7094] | 7.11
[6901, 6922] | 6.93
